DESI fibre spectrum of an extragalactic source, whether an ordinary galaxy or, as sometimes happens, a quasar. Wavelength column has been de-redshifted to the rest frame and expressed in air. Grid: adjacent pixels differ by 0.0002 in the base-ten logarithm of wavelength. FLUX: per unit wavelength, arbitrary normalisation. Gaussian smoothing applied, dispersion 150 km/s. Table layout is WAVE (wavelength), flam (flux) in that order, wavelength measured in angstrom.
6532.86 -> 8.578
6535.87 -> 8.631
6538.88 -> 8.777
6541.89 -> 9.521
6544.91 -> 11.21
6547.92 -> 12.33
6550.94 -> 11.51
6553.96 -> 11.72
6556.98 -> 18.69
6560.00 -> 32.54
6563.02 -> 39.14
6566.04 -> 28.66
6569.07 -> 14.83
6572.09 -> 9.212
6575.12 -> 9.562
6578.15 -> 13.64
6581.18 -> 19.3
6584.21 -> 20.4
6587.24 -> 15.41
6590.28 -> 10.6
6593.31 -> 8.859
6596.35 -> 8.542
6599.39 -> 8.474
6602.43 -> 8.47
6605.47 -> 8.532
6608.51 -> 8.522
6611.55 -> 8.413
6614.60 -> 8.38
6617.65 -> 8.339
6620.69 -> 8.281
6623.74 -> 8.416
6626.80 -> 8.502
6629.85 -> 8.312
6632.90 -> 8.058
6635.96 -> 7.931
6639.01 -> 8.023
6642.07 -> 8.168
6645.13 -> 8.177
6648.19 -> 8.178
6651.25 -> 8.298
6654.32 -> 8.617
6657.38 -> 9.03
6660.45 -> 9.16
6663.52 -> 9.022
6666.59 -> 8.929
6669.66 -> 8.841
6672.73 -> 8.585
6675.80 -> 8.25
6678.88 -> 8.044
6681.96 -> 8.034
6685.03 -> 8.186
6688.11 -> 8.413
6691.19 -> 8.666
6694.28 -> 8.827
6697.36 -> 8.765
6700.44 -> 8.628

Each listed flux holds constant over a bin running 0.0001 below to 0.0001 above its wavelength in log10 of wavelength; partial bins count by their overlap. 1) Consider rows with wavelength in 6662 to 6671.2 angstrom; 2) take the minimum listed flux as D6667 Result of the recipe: 8.841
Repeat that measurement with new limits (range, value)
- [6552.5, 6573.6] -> 9.212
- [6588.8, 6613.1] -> 8.413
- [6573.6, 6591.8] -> 9.562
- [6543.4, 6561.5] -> 11.21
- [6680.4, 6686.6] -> 8.034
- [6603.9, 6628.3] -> 8.281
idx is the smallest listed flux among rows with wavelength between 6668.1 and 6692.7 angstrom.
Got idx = 8.034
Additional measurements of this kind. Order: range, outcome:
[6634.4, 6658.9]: 7.931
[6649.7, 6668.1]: 8.298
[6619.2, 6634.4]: 8.058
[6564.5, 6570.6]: 14.83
